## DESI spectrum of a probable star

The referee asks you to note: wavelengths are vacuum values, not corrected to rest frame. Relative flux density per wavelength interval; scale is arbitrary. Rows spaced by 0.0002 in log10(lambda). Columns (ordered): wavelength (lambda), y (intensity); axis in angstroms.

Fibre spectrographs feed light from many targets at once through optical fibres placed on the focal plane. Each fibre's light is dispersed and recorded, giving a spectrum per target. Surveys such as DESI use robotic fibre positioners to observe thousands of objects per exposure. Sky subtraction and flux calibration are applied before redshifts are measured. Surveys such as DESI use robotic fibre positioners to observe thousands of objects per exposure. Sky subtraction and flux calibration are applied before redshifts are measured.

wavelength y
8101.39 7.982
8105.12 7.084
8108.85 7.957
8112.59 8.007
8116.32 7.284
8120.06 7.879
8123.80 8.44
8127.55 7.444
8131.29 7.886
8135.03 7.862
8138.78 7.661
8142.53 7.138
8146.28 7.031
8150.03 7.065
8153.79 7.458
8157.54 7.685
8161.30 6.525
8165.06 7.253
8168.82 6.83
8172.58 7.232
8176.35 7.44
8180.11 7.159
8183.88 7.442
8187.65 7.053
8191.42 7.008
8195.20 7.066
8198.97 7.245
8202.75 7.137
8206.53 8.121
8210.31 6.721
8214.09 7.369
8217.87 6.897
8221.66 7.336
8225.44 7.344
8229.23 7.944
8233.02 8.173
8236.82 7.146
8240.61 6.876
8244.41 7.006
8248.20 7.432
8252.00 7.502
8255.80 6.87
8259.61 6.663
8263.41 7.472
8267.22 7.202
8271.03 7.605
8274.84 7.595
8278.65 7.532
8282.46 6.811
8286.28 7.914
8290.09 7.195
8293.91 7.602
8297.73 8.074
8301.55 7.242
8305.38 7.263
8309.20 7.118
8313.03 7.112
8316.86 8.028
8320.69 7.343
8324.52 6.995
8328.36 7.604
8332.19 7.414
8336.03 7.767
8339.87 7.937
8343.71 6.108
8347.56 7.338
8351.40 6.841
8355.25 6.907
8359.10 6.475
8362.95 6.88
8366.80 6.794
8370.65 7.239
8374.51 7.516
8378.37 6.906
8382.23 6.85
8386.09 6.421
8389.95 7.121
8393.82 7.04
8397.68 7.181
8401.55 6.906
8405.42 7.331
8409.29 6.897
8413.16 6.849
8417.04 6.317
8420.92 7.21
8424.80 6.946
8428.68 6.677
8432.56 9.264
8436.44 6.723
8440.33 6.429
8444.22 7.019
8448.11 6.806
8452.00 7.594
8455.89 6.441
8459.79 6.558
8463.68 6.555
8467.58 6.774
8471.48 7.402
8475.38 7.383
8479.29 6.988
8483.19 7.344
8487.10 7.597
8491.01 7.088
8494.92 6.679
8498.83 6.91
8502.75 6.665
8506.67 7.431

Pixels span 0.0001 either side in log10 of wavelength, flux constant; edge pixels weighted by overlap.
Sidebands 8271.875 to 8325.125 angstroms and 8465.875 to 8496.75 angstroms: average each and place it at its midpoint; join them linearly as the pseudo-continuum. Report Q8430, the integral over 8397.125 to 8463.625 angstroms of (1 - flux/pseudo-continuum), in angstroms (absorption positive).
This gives 2.25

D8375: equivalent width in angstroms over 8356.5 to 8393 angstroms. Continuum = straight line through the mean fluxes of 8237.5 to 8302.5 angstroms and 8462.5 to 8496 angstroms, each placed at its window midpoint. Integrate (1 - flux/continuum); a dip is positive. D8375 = 1.5 angstroms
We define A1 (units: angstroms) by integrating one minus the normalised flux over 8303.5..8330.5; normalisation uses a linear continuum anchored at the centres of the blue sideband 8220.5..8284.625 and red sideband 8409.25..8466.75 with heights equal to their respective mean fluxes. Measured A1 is -0.6 angstroms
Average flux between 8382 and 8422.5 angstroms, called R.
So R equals 6.92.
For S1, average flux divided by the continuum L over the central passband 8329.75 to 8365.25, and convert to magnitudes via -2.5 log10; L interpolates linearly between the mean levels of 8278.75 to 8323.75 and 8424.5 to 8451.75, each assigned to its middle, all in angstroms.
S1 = 0.04 mag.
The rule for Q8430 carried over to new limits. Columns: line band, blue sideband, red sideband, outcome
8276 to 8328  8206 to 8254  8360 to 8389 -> -1.9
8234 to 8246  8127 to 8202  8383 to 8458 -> 0.2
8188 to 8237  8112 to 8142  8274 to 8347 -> 1.6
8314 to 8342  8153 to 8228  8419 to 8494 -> -1.6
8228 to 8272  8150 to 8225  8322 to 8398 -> -0.9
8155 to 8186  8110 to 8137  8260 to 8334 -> 2.1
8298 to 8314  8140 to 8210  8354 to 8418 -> -0.6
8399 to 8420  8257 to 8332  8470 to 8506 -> 1.0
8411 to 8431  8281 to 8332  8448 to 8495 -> 0.9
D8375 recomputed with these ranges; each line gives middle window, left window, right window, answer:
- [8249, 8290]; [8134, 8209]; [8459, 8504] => -0.8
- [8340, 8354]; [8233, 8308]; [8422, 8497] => 0.6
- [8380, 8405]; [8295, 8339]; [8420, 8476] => 1.0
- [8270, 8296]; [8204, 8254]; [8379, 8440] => -0.7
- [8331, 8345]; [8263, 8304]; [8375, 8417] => -0.3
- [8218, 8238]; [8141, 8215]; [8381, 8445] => -1.1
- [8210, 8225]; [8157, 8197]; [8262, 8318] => 0.2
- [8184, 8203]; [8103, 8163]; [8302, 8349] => 0.9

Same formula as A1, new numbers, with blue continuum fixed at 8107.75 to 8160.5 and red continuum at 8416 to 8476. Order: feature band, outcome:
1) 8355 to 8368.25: 0.8 angstroms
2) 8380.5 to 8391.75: 0.5 angstroms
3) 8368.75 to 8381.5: -0.1 angstroms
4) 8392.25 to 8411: 0.1 angstroms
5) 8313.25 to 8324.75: -0.4 angstroms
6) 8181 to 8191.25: 0.4 angstroms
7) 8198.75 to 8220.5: 0.6 angstroms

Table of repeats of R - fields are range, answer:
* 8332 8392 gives 7.02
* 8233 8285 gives 7.25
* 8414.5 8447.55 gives 7.06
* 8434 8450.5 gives 6.84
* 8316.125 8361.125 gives 7.21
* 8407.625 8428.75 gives 6.83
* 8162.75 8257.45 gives 7.26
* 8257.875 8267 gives 7.1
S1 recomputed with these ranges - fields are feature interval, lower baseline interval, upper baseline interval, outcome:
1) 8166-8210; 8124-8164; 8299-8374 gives 0.02 mag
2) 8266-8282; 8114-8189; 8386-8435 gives -0.03 mag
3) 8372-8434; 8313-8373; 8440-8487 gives 0.00 mag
